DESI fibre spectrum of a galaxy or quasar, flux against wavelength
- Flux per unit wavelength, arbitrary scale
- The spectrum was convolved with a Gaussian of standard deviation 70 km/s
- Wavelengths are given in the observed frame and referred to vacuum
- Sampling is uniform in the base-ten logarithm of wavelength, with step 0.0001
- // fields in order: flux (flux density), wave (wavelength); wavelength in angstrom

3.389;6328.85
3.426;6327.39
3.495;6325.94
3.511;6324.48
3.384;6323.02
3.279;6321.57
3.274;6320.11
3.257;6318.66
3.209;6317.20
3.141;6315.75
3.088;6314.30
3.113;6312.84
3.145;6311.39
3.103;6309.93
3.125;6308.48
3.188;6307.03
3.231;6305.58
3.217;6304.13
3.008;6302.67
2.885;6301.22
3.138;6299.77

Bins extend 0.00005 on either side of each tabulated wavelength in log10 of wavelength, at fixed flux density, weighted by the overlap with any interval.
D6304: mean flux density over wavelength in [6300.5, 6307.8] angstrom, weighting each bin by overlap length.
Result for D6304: 3.11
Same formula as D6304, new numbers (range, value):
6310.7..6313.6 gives 3.13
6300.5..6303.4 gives 2.94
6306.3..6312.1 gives 3.14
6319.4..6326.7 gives 3.39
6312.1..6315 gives 3.1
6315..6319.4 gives 3.21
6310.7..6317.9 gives 3.14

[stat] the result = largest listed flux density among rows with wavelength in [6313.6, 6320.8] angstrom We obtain 3.274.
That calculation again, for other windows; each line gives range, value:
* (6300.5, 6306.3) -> 3.231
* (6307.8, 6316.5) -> 3.145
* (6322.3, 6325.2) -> 3.511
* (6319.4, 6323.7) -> 3.384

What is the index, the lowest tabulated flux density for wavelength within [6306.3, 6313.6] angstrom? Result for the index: 3.103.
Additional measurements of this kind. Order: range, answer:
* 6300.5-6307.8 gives 2.885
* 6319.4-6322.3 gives 3.274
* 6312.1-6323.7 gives 3.088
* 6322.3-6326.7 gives 3.384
